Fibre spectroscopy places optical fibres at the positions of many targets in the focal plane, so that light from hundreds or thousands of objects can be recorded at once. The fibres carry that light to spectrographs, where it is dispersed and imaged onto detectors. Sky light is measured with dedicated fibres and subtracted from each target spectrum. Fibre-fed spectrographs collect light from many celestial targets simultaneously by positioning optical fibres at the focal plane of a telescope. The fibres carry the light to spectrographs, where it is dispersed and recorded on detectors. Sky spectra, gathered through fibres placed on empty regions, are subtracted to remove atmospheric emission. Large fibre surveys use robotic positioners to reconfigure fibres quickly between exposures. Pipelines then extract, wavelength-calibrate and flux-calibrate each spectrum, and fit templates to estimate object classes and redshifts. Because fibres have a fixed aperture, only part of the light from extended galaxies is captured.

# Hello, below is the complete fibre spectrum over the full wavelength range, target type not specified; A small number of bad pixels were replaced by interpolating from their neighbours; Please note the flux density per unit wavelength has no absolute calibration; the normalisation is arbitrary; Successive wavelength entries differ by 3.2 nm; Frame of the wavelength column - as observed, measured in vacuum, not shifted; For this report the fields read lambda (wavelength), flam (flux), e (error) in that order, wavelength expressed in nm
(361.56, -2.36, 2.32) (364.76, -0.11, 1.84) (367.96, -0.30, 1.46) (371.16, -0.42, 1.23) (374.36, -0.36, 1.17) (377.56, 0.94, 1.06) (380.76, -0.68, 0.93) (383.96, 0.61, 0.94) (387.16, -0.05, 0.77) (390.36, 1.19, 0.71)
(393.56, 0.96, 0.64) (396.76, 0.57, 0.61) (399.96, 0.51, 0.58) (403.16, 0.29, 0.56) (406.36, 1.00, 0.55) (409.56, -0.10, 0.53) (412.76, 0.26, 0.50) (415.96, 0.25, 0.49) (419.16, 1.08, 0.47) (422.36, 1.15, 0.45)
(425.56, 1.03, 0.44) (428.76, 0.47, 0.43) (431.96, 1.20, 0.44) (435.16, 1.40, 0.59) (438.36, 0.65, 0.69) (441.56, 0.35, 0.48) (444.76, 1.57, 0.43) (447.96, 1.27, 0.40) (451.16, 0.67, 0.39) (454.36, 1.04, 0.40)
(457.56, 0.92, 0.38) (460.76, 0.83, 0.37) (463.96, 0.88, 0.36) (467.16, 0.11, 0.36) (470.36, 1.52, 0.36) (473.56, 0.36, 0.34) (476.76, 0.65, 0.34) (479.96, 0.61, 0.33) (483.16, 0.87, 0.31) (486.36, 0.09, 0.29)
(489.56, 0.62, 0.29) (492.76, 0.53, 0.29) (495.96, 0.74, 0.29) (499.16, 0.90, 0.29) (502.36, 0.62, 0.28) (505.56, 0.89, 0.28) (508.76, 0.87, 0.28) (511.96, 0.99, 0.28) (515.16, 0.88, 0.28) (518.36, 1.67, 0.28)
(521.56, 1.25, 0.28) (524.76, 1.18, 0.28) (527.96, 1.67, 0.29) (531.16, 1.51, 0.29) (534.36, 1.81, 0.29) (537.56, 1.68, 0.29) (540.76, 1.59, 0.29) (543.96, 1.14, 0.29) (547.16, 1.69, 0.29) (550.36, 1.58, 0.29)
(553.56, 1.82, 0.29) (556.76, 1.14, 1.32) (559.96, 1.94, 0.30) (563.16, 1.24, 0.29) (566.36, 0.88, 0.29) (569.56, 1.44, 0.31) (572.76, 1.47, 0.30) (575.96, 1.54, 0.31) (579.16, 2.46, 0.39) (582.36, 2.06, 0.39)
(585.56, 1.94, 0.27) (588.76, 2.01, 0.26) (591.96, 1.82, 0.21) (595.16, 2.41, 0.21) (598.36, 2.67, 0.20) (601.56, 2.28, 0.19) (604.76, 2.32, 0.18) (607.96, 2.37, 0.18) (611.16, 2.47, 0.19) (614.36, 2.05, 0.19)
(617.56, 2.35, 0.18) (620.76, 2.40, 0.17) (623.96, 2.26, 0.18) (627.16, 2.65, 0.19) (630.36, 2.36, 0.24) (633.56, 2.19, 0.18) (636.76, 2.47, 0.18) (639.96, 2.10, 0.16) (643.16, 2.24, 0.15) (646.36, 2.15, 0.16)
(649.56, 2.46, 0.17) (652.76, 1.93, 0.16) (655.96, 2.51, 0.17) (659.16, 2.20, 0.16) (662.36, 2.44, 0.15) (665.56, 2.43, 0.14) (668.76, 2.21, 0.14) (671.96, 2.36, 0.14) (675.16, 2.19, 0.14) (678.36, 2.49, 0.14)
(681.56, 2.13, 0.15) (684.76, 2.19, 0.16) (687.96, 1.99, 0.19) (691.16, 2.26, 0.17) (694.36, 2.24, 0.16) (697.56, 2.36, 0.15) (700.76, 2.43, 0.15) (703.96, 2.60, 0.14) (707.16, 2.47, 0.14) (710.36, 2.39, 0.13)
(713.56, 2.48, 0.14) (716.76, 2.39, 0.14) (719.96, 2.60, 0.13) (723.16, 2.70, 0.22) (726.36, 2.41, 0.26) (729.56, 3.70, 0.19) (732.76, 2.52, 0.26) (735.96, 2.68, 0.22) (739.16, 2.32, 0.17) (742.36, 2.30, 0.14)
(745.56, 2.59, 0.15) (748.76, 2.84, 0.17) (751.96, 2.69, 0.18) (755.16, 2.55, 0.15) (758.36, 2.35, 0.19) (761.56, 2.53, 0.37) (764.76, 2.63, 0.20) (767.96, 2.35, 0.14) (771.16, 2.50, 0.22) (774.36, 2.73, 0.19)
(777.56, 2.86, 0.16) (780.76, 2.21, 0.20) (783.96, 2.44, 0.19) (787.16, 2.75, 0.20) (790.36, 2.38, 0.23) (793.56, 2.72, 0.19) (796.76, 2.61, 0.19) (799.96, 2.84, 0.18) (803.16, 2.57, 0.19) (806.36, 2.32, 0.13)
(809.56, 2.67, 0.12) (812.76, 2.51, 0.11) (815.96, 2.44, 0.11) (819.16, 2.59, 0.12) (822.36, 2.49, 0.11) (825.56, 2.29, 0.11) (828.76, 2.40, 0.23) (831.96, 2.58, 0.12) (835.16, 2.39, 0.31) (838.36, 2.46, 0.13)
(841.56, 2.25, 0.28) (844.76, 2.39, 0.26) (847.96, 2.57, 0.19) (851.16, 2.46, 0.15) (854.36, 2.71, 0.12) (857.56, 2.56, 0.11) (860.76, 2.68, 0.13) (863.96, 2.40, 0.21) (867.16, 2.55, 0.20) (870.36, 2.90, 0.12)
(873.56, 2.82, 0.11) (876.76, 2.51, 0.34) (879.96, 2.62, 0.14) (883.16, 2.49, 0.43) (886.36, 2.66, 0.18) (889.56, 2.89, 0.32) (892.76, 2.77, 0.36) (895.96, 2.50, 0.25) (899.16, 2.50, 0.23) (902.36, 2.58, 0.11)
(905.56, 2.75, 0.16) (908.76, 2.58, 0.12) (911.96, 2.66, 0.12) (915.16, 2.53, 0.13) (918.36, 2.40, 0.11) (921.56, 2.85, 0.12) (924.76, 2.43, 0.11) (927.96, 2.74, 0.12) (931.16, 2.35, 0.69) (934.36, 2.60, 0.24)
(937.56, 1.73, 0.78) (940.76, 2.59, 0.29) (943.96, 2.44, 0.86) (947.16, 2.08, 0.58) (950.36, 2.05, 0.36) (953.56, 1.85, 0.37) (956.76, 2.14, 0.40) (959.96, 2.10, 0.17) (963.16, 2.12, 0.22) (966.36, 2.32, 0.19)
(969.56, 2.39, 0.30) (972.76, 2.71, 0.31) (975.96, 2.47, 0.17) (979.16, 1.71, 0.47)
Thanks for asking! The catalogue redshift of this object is 0.326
